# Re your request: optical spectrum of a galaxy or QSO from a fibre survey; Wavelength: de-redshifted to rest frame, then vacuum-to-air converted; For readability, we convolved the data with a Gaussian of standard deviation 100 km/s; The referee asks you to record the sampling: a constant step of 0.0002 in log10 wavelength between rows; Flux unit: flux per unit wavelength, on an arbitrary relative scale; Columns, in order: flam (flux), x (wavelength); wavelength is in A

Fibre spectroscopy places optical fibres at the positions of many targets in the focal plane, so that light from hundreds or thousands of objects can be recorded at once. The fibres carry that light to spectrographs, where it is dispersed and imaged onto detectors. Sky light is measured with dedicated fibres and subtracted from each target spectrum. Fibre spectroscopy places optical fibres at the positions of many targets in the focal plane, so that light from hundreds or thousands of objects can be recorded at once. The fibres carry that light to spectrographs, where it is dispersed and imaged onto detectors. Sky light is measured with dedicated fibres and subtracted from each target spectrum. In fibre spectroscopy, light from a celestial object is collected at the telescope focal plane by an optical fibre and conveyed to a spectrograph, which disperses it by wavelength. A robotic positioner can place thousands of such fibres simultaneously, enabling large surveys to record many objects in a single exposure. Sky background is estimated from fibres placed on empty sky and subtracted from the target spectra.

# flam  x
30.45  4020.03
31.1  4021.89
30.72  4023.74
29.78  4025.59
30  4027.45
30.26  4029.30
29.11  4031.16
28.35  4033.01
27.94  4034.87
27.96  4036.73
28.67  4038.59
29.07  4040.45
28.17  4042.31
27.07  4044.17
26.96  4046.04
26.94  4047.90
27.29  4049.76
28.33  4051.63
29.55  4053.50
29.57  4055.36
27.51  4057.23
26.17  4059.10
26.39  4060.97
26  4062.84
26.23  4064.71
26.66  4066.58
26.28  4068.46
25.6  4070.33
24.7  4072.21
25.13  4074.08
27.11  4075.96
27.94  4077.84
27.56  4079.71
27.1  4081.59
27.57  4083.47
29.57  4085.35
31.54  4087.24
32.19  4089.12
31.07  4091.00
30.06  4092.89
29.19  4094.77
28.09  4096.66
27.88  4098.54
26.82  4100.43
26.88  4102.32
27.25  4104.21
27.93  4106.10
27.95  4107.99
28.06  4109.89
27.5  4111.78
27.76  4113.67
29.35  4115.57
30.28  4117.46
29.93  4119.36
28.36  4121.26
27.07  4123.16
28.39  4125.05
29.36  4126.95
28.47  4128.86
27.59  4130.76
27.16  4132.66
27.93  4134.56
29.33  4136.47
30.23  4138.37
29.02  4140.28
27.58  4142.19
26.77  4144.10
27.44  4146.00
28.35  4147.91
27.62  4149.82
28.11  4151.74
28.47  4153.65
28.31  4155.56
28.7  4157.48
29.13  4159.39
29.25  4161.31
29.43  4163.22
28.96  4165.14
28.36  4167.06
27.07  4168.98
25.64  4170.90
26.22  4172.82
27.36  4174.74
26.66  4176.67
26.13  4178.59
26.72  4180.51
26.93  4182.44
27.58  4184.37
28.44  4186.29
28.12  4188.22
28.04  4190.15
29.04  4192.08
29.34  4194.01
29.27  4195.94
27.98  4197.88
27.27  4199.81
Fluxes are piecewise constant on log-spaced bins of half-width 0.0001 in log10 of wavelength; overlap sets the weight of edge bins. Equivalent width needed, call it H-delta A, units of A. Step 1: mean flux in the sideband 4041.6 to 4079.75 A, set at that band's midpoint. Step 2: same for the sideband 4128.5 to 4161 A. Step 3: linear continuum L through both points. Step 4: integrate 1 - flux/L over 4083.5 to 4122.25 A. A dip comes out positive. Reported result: -1.7 A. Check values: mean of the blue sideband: 27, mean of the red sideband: 28.3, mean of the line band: 28.8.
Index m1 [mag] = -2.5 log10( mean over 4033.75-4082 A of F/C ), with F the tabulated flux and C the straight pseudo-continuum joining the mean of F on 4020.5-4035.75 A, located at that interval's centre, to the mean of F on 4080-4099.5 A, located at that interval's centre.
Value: 0.09 mag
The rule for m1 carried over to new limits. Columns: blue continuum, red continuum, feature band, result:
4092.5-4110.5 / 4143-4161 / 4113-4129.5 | -0.03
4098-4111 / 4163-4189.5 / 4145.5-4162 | -0.04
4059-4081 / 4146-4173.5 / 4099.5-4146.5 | -0.03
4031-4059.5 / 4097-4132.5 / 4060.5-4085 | 0.06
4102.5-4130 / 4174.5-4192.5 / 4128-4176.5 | -0.01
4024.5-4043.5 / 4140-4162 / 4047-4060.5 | 0.04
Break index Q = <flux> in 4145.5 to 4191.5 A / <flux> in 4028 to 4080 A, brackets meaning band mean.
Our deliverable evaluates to 1.01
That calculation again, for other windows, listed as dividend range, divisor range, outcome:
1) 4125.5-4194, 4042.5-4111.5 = 1.01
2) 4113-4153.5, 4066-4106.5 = 1.02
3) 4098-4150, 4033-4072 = 1.03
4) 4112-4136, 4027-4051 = 1.01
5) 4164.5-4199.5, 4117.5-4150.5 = 0.98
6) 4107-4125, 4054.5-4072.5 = 1.07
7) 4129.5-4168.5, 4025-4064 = 1.01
